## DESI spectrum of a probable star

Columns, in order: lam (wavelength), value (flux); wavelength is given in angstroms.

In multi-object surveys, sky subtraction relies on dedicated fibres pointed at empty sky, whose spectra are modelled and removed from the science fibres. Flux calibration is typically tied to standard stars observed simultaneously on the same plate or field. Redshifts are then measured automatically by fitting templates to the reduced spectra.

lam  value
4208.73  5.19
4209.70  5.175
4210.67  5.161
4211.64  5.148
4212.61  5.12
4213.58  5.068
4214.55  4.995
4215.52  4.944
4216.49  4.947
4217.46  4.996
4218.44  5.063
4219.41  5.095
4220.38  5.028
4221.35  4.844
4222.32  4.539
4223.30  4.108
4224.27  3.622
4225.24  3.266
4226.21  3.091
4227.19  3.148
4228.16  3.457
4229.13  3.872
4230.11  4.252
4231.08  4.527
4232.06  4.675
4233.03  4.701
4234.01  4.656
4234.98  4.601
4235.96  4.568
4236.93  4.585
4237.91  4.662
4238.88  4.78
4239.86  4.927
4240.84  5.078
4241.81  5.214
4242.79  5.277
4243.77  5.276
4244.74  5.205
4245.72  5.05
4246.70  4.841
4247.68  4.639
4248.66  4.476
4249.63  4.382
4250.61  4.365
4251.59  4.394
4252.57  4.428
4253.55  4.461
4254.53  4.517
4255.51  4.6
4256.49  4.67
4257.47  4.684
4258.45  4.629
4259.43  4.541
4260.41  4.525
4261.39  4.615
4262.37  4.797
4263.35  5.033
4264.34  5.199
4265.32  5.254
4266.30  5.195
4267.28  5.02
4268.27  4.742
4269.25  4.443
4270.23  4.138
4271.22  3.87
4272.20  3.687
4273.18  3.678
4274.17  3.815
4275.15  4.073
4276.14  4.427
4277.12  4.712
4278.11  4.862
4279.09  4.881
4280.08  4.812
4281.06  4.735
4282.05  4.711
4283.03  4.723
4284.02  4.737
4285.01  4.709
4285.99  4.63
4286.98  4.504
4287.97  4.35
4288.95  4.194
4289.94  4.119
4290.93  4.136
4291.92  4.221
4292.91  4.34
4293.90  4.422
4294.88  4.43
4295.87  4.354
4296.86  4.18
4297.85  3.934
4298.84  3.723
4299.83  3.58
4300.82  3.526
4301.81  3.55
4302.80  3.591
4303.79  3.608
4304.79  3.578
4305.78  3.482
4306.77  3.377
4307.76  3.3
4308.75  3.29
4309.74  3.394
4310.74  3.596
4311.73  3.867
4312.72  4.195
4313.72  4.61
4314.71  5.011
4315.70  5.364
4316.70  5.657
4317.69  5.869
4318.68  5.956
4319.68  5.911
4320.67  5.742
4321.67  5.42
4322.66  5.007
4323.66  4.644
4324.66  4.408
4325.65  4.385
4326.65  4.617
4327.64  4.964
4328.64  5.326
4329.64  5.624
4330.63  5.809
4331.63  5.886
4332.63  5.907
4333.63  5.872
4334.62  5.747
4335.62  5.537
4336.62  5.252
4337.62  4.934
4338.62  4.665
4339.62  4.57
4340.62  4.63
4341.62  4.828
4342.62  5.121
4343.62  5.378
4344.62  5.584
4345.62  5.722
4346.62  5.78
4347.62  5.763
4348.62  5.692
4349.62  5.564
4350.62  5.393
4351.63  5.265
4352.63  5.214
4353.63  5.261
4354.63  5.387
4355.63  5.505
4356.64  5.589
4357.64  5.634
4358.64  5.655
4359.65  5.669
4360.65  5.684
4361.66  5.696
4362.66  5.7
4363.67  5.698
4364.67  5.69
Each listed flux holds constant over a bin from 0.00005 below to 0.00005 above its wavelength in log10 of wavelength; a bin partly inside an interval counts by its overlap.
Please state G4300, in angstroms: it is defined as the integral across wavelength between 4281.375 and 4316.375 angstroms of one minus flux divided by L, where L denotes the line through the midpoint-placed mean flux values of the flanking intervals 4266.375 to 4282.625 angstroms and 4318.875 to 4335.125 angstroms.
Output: 5.3 angstroms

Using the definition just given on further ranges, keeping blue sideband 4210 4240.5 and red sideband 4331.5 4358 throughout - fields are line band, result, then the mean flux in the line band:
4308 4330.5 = 1.5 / 4.86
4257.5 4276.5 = 1.2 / 4.51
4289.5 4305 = 3.3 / 3.96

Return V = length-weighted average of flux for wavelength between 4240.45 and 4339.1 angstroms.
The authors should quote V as 4.62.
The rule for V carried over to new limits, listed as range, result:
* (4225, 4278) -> 4.52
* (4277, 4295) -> 4.54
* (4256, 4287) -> 4.6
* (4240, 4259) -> 4.75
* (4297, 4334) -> 4.58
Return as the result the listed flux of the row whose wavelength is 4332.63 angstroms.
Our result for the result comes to 5.907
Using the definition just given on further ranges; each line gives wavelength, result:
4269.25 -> 4.443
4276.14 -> 4.427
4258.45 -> 4.629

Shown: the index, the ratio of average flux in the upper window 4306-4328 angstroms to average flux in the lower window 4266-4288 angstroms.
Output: 1.0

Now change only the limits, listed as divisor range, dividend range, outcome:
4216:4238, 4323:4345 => 1.19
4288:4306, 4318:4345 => 1.33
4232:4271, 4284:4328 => 0.92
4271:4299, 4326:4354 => 1.23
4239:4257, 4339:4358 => 1.12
